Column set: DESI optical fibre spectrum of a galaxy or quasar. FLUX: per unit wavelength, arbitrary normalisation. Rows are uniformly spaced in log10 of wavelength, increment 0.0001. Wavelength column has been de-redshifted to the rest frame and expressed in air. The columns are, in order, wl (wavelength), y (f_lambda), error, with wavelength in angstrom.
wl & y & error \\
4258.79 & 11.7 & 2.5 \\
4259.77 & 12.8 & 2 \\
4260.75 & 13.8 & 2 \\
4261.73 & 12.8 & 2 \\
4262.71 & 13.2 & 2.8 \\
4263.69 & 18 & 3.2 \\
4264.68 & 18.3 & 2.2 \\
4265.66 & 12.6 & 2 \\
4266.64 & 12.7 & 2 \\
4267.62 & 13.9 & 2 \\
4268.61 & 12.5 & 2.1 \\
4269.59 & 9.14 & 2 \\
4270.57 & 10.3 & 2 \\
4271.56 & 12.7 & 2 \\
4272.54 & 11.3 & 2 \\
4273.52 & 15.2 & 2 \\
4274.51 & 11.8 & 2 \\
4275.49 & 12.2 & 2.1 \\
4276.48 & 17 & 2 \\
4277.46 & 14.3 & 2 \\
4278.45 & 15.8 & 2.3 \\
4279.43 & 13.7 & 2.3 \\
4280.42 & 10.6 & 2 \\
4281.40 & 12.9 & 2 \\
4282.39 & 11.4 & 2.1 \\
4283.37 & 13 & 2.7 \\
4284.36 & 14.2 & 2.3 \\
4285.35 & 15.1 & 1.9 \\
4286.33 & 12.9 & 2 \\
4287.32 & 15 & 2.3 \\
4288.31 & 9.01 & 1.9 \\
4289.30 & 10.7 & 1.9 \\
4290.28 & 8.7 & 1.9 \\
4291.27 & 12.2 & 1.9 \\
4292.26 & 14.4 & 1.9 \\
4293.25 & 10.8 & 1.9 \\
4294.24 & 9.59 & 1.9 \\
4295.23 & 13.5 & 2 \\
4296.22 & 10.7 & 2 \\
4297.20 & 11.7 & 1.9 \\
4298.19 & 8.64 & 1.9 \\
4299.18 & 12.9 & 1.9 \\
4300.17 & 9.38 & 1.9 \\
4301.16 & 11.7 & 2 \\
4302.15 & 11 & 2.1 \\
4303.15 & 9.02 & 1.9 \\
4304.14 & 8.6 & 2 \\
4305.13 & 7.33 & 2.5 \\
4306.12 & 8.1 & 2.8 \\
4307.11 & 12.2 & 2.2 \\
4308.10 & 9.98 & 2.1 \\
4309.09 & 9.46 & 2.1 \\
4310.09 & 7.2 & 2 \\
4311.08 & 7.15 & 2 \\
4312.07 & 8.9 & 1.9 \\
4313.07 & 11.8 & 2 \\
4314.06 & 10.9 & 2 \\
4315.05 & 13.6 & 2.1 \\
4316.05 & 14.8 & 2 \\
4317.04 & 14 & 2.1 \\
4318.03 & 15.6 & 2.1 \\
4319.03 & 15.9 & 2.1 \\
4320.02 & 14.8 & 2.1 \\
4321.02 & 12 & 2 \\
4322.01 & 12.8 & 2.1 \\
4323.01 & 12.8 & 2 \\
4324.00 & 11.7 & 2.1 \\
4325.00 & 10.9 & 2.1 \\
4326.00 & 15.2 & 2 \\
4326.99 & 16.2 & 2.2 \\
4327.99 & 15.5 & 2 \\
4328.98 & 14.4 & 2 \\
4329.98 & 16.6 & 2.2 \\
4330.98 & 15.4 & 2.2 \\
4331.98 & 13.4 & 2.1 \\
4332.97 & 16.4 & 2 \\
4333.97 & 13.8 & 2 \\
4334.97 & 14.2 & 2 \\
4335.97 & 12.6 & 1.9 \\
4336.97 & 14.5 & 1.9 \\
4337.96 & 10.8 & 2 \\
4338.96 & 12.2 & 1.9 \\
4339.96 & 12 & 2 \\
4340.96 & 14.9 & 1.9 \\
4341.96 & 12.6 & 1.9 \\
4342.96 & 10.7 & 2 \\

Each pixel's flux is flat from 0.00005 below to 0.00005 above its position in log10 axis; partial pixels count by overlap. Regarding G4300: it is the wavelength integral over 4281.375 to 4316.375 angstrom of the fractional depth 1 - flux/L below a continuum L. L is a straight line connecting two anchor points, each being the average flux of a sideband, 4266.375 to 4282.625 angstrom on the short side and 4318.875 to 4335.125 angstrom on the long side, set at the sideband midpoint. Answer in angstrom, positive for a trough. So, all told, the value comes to 6.3 angstrom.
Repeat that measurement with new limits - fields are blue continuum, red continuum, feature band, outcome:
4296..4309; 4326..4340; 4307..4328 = -0.3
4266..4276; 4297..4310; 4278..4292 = -1.7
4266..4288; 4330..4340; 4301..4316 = 3.9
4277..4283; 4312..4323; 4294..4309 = 3.4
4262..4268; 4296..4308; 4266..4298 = 0.3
